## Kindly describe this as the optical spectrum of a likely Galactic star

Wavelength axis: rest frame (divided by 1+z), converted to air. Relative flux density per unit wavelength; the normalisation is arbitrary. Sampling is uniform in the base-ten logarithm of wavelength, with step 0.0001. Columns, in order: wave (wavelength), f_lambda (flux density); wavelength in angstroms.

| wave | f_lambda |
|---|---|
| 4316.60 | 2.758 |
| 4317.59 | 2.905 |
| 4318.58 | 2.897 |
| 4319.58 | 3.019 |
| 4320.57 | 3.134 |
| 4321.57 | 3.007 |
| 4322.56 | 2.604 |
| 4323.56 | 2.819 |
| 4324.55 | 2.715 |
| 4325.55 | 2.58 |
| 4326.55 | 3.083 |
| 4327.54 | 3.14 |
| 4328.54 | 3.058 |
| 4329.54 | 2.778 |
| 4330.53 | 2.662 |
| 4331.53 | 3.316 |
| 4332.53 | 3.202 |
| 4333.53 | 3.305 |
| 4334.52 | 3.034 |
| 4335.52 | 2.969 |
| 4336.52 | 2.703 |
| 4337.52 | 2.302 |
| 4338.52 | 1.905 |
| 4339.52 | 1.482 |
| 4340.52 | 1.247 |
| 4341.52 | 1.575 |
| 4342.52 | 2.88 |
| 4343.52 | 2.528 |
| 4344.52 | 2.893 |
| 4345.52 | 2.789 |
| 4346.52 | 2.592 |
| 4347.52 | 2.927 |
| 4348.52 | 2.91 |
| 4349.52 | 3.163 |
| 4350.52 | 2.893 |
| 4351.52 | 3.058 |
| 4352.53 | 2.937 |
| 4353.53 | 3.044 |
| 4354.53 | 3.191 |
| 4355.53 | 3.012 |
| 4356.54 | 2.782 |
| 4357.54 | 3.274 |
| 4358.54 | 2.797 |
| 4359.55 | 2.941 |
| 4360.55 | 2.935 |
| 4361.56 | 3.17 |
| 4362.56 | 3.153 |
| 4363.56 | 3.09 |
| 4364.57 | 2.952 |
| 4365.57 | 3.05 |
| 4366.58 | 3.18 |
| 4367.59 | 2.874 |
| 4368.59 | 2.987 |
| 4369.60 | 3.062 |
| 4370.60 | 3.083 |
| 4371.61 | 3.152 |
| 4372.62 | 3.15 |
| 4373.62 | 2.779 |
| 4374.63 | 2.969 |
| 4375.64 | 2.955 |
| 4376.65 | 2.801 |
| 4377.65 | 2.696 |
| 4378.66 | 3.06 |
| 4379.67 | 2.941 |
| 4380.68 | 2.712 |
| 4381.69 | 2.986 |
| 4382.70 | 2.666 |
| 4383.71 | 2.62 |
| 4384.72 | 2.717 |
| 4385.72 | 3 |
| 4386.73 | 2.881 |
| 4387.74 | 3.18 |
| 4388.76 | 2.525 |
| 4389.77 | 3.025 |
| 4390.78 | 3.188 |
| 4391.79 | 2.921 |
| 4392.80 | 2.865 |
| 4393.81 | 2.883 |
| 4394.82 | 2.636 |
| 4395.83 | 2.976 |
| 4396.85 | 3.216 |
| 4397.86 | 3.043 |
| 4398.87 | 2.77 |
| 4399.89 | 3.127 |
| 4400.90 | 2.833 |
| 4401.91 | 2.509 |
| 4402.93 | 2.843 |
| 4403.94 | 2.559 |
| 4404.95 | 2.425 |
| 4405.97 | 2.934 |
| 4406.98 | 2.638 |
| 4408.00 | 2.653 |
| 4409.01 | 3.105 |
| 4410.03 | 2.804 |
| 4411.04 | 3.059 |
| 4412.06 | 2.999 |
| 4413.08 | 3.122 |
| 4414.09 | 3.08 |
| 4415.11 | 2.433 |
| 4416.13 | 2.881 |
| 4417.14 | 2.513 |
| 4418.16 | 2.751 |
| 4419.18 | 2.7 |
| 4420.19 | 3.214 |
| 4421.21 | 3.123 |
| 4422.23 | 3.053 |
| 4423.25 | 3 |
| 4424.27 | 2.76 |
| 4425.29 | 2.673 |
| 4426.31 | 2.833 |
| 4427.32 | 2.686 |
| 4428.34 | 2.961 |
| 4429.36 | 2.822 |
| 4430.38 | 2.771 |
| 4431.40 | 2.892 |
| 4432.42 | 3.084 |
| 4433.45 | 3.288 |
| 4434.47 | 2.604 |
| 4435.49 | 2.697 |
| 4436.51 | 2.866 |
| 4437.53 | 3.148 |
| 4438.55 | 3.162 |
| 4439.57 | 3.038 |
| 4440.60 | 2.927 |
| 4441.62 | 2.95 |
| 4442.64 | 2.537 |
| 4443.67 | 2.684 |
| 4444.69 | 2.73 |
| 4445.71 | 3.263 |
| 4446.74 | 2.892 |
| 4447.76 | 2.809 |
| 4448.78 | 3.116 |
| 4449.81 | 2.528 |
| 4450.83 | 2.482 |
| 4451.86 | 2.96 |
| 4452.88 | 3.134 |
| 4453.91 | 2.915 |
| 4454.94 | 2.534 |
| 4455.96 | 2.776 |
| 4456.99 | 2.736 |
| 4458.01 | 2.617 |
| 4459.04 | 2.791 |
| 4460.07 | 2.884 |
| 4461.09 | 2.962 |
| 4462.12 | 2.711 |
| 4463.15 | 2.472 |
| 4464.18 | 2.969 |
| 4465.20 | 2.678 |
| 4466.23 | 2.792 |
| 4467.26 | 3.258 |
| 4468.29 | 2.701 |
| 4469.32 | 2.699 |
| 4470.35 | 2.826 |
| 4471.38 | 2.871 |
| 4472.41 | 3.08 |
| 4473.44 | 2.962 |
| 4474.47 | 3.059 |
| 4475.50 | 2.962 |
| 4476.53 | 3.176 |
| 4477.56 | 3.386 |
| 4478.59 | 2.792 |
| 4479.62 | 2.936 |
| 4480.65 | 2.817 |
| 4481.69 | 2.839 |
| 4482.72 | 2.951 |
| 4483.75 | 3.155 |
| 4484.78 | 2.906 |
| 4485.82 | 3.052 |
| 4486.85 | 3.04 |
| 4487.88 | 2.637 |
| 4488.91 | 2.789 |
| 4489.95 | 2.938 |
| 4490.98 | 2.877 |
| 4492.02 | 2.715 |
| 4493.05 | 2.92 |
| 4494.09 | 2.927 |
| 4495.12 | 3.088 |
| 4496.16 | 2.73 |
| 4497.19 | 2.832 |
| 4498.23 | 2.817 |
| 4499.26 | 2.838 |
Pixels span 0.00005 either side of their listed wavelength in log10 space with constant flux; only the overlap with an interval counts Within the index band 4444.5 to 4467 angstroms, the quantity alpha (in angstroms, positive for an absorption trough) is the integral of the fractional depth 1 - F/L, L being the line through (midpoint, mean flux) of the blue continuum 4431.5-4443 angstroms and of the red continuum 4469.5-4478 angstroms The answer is 1.3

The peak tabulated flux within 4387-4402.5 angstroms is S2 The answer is 3.216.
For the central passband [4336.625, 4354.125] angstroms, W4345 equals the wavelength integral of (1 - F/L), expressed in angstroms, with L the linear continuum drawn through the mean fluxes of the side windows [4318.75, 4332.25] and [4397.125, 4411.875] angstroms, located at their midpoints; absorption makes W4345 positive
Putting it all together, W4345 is 2.1 angstroms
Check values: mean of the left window 2.92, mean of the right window 2.82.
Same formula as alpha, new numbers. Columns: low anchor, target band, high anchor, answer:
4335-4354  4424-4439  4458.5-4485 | -0.4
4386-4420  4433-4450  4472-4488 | 0.1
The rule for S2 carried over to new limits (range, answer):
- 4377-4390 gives 3.18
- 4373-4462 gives 3.288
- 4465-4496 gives 3.386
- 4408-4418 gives 3.122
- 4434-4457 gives 3.263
